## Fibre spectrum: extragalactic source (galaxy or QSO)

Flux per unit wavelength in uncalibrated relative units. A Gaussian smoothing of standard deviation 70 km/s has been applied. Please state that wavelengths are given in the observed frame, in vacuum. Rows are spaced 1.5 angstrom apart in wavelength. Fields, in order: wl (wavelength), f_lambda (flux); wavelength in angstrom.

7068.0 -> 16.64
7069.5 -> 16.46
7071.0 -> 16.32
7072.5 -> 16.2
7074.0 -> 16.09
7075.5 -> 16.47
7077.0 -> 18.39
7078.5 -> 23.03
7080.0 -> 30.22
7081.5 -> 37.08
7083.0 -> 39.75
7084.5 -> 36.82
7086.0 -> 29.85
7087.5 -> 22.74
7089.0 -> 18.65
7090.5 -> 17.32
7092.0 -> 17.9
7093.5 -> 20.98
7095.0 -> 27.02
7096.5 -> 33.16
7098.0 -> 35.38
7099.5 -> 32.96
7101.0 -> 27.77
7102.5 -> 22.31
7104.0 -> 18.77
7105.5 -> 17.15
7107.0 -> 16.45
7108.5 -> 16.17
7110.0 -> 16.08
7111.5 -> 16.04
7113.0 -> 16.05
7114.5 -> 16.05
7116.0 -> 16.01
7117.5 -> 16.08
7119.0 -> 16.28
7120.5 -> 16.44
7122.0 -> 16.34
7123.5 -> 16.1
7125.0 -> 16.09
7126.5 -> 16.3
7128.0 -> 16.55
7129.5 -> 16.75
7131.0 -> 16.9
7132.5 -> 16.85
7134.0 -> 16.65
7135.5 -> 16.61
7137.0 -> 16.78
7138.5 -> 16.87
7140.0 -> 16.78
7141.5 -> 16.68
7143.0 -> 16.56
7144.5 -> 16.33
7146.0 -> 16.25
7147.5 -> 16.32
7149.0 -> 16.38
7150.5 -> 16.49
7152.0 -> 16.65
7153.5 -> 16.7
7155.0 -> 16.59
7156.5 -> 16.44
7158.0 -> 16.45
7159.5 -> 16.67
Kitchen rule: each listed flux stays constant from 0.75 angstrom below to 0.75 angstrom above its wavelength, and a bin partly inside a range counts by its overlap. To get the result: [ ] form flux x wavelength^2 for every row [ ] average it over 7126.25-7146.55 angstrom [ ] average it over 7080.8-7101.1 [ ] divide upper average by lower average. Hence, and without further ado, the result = 0.59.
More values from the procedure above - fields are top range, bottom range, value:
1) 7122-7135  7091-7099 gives 0.62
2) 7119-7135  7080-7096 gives 0.62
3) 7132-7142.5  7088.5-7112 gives 0.76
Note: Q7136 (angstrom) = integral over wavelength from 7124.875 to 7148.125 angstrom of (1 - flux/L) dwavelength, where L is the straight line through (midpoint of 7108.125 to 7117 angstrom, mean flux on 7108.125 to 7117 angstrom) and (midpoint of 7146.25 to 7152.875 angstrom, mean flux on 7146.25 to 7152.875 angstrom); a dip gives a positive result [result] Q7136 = -0.40 angstrom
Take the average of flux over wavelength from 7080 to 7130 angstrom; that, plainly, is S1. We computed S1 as 21.8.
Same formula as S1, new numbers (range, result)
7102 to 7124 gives 16.8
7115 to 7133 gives 16.4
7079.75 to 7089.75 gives 30.8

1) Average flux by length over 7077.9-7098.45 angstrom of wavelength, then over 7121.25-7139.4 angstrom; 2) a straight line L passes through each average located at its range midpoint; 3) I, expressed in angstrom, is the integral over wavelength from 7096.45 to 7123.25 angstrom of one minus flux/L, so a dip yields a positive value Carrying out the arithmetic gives 2.9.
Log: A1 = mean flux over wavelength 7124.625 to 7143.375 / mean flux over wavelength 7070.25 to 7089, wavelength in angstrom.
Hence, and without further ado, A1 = 0.67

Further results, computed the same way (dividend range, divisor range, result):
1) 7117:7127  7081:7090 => 0.54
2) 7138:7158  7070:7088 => 0.66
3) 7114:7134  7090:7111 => 0.72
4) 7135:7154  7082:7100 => 0.60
